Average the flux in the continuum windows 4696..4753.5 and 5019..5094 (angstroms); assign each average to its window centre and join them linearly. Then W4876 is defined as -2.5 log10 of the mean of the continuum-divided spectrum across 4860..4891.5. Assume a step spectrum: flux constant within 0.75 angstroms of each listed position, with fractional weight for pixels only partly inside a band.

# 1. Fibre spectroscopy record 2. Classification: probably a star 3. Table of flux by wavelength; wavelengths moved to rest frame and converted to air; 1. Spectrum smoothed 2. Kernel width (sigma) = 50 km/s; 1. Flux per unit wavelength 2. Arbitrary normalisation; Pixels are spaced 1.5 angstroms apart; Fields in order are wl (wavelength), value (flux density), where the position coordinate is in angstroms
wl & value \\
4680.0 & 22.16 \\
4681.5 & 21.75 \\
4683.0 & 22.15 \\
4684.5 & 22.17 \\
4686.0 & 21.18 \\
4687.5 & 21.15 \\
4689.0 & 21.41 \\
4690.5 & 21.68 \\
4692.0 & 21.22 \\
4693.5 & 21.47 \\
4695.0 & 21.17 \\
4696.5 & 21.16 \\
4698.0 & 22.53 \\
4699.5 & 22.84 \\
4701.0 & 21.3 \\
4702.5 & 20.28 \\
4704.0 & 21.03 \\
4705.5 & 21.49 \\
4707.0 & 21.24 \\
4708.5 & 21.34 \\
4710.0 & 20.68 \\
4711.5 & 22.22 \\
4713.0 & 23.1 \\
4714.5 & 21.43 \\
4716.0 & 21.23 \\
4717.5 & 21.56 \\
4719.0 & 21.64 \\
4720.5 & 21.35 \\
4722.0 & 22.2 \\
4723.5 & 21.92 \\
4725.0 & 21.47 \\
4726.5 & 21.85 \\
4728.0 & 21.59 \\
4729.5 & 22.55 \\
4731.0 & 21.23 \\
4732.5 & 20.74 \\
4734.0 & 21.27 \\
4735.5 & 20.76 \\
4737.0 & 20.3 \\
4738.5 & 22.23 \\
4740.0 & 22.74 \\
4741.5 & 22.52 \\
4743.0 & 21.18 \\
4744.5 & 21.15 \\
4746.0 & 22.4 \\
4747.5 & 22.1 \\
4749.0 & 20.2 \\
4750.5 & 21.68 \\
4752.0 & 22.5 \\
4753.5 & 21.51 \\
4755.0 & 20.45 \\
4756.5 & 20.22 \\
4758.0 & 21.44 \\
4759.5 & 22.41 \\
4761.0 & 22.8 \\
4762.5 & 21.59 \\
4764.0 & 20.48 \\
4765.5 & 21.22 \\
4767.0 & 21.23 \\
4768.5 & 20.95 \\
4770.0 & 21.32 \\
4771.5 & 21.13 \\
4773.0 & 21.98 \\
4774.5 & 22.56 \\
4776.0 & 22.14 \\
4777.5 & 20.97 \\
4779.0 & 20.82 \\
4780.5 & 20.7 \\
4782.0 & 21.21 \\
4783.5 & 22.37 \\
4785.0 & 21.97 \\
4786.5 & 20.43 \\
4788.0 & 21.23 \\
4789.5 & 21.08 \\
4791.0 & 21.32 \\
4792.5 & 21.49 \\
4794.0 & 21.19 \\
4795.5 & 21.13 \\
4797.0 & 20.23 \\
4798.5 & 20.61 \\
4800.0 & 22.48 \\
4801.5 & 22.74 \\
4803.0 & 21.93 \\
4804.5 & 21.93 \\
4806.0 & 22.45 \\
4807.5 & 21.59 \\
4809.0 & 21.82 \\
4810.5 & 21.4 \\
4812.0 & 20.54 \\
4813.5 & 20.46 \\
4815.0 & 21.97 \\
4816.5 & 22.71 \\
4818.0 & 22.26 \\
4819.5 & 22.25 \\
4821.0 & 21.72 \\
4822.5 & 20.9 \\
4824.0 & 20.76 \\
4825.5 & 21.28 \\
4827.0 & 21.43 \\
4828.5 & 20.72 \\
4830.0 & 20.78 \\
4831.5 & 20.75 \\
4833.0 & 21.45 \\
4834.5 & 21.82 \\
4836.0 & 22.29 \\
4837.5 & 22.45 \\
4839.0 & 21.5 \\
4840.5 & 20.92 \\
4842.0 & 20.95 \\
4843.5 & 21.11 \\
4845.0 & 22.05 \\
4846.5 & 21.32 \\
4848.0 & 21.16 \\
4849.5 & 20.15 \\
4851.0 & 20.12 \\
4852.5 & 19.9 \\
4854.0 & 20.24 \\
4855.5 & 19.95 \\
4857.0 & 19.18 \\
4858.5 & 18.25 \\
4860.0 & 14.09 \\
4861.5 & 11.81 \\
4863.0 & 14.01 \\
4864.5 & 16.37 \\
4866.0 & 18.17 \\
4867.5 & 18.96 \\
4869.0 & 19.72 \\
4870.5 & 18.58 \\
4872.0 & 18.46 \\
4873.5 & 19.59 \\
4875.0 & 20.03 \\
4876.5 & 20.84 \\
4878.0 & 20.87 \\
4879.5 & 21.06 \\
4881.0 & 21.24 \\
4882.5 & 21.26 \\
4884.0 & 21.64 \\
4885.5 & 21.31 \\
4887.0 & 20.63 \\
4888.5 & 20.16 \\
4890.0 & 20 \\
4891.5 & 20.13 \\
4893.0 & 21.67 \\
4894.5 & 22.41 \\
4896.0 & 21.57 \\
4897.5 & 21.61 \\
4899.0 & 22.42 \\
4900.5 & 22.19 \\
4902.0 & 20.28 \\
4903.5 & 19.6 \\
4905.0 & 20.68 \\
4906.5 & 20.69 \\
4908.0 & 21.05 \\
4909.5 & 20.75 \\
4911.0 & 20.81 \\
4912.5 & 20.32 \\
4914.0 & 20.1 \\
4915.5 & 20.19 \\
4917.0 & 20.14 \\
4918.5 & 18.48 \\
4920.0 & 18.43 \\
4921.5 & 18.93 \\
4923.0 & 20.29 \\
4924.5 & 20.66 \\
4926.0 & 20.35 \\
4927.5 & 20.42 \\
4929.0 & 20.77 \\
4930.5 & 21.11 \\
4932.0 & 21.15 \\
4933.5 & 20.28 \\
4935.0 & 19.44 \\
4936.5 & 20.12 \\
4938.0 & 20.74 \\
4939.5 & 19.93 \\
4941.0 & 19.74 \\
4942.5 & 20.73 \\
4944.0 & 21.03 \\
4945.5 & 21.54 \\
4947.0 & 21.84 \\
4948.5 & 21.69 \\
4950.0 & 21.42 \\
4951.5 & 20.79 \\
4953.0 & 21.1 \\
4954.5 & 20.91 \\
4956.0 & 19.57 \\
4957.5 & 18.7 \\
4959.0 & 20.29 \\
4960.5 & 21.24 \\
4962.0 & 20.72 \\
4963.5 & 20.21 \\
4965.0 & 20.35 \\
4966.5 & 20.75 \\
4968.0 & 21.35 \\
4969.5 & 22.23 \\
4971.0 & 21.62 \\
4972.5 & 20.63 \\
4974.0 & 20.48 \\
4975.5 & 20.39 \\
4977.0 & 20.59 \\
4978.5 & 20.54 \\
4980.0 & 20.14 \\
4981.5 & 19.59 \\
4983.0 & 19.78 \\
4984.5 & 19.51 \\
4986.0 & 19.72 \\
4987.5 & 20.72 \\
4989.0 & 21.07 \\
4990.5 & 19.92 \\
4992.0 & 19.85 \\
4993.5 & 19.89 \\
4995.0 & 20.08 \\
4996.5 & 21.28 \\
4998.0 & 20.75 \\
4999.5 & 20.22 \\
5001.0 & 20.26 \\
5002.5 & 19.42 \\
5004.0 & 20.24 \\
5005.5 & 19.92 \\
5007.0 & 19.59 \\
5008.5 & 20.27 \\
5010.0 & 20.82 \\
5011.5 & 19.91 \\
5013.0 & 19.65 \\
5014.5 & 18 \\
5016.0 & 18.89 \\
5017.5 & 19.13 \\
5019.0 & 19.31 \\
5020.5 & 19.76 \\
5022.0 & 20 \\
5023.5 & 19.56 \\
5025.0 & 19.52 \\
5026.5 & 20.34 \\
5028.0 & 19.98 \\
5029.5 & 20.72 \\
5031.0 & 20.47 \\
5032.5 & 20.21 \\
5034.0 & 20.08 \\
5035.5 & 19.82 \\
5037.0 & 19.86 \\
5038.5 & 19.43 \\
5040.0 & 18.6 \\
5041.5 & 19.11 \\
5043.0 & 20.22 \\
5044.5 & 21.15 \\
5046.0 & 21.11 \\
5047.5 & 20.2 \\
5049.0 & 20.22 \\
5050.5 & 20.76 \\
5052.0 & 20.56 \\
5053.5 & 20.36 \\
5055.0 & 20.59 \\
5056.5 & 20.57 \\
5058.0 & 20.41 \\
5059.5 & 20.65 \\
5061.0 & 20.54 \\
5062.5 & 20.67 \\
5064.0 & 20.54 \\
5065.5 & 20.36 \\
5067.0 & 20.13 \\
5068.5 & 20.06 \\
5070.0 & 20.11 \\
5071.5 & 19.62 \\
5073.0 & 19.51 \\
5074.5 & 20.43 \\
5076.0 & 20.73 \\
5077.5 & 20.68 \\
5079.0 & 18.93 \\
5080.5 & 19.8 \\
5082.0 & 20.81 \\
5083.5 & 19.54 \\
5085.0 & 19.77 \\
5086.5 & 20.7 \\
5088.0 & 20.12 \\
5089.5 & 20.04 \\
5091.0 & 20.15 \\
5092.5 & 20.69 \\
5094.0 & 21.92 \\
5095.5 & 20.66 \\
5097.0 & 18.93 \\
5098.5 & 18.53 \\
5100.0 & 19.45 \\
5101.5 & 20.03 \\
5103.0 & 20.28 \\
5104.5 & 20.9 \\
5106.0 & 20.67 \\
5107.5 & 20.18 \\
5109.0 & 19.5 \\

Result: 0.098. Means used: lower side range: 21.6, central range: 19.1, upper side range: 20.2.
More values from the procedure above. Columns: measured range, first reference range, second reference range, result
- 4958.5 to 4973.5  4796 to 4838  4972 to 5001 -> -0.03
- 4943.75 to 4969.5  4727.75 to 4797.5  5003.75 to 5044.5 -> -0.03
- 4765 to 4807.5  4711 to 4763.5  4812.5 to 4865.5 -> -0.03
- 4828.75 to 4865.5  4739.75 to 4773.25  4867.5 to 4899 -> 0.06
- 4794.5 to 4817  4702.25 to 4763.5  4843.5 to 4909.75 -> -0.04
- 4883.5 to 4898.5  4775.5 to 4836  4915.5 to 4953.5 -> -0.02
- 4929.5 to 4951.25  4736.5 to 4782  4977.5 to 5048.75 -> -0.02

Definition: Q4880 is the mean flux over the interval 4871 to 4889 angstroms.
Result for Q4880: 20.6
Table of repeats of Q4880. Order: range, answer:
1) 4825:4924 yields 20.2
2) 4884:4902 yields 21.3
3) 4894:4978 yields 20.6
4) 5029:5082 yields 20.2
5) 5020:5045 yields 19.9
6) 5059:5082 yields 20.2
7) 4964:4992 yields 20.5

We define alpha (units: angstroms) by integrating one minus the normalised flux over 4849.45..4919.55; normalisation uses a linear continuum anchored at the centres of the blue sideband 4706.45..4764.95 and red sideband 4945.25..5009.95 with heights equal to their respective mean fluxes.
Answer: 3.64 angstroms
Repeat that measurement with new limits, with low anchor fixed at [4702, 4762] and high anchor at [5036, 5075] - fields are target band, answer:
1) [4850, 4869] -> 3.0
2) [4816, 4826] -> -0.2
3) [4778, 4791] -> 0.1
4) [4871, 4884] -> 0.3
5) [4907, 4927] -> 0.7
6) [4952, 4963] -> 0.1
